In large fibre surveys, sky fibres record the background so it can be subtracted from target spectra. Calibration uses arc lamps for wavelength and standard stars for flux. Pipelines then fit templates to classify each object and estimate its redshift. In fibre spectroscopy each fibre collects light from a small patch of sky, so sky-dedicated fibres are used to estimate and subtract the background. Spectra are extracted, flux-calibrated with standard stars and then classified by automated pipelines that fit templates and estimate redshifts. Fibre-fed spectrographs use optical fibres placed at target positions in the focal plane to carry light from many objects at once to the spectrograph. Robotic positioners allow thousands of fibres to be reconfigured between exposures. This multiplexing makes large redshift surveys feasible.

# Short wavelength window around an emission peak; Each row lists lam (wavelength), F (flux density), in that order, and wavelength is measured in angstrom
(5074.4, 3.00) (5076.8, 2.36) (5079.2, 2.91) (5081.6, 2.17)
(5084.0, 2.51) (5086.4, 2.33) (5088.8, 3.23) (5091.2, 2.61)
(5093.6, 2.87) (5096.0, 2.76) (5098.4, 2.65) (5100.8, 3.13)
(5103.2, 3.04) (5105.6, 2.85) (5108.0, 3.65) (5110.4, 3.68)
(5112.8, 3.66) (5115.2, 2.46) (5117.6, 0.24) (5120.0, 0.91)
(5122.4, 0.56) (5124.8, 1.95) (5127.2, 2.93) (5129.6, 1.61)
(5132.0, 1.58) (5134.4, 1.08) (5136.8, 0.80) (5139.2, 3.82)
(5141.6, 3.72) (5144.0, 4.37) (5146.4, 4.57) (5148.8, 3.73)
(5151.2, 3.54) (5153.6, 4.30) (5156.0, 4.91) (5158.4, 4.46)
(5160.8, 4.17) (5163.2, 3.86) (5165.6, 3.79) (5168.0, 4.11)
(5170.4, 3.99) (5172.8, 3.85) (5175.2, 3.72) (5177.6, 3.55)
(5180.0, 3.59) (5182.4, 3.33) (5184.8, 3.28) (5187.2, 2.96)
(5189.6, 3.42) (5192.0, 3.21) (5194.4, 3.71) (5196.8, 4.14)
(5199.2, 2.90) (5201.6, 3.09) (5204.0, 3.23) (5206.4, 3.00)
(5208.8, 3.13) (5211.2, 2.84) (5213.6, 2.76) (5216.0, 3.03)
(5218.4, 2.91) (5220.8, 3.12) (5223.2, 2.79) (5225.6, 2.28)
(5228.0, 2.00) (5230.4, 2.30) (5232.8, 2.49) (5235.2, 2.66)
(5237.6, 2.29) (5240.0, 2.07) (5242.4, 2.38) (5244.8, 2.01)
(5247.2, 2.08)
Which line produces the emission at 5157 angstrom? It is Mg II 2798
